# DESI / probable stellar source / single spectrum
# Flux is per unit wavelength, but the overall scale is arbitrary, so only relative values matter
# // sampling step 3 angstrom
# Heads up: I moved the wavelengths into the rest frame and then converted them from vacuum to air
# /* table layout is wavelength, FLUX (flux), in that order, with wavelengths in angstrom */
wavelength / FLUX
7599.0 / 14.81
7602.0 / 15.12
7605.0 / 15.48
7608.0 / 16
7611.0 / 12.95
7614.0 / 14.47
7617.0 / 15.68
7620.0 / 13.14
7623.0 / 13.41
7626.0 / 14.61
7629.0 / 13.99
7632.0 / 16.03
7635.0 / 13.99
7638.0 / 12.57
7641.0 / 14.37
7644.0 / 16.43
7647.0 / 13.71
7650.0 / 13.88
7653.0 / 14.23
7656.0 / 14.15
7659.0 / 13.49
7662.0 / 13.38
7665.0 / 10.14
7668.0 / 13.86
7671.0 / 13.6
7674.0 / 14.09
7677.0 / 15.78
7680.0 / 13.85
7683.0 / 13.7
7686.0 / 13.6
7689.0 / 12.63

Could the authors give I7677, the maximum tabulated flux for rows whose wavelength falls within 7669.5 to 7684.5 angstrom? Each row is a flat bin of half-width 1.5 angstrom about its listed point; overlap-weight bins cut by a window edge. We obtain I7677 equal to 15.78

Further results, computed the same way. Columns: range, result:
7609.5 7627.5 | 15.68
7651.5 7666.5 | 14.23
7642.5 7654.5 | 16.43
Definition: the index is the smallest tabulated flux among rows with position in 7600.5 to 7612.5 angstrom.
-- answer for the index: 12.95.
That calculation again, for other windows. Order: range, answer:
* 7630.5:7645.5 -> 12.57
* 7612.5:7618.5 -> 14.47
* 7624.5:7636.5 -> 13.99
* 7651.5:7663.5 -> 13.38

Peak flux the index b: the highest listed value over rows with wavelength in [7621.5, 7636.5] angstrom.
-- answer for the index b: 16.03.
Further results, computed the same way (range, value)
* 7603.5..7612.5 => 16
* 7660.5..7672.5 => 13.86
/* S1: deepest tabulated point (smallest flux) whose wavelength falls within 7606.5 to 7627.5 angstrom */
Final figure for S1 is 12.95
